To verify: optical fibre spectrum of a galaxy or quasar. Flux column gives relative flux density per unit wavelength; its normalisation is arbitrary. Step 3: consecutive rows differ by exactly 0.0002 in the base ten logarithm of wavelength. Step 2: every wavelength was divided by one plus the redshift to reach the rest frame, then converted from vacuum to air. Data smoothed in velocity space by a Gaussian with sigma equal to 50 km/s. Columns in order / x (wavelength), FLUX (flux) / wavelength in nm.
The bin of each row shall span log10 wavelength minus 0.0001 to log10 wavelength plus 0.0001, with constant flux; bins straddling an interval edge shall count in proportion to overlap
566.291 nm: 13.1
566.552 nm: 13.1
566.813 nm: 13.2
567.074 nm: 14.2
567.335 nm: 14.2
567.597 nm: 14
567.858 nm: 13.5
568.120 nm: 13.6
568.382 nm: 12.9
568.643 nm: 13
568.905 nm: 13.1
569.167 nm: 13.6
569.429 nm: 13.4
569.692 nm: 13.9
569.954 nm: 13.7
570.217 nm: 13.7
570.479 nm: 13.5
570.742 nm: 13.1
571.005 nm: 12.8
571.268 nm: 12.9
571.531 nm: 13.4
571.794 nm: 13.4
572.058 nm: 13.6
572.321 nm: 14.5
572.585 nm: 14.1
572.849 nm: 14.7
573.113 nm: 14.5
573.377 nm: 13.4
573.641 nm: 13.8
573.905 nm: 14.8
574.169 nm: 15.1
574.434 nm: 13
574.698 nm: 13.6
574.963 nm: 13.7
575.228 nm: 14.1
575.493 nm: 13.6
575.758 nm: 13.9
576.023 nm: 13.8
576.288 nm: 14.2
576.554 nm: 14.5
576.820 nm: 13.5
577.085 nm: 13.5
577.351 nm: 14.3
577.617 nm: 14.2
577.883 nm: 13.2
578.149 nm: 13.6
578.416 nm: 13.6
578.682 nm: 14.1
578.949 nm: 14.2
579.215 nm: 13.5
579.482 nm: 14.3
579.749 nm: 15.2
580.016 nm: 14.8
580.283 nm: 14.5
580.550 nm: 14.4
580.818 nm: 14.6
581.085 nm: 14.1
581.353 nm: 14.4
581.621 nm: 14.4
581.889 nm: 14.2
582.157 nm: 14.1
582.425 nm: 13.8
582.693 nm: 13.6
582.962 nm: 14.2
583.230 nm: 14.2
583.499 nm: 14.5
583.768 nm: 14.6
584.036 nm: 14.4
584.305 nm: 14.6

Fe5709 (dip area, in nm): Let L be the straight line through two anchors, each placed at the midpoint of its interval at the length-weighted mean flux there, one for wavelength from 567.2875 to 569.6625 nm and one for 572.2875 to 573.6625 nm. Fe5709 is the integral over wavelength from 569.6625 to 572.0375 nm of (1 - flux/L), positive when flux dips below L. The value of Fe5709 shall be 0.08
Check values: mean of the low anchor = 13.5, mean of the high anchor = 14.2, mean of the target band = 13.4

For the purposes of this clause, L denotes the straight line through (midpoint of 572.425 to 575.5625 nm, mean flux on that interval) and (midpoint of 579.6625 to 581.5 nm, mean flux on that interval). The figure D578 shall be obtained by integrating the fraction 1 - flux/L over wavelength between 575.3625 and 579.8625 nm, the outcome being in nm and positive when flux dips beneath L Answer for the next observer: 0.12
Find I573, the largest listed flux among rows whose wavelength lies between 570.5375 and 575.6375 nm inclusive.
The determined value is 15.1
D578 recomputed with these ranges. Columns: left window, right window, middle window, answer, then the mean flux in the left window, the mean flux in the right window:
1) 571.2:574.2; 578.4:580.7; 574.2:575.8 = 0.04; 14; 14.3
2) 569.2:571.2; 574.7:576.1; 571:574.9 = -0.07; 13.4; 13.8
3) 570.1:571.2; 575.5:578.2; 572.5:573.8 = -0.06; 13.3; 13.9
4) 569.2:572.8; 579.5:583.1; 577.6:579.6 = 0.04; 13.6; 14.3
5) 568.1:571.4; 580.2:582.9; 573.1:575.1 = -0.05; 13.3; 14.2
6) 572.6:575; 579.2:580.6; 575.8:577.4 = 0.04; 14.1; 14.5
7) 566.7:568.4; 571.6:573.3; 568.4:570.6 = 0.06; 13.7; 14.1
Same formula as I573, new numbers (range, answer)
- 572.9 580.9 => 15.2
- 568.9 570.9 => 13.9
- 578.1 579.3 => 14.2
